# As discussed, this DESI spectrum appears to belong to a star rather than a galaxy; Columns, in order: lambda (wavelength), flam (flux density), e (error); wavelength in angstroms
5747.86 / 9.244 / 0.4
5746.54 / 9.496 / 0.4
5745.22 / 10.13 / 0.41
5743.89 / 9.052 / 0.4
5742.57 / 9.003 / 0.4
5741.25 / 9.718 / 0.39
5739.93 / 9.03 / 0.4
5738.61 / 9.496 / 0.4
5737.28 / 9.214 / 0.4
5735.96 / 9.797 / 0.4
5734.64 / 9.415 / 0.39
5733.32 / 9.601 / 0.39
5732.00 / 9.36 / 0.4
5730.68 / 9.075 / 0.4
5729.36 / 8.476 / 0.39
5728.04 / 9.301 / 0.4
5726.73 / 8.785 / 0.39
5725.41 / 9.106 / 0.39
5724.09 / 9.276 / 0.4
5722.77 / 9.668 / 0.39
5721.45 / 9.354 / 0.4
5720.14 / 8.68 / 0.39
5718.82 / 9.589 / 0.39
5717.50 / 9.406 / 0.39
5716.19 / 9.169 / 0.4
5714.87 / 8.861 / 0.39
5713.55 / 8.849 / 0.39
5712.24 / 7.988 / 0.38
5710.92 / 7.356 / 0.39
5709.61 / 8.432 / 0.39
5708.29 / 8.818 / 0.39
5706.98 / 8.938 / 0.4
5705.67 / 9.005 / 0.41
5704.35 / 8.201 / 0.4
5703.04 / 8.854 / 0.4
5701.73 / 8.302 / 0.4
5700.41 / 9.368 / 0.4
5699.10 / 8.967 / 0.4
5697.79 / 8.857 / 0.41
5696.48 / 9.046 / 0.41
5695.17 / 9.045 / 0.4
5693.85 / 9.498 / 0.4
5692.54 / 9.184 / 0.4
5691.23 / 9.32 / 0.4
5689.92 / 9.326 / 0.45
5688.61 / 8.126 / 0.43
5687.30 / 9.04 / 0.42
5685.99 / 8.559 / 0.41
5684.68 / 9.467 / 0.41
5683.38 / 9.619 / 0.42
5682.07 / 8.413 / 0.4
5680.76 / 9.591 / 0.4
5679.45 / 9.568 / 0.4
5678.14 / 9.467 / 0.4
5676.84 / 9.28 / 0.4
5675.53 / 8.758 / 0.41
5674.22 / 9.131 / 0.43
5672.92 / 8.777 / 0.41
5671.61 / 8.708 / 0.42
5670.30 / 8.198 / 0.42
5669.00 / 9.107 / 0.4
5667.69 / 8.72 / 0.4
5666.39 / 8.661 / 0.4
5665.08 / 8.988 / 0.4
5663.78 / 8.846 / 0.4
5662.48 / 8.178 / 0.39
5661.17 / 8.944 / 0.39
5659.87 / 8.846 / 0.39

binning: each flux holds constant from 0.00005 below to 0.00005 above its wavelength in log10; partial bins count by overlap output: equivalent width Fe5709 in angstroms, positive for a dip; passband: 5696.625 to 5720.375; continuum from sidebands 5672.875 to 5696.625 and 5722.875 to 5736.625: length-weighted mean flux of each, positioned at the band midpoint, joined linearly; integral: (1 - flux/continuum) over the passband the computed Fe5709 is 1.1 angstroms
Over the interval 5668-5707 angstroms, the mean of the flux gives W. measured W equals 8.99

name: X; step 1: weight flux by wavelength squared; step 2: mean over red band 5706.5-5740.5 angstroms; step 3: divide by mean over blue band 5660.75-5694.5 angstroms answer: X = 1.02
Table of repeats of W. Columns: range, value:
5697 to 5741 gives 9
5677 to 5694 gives 9.17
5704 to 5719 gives 8.7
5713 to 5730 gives 9.12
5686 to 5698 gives 9.03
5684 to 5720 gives 8.87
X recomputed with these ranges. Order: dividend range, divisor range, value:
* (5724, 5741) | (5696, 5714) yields 1.08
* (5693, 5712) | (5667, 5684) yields 0.98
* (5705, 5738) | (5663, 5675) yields 1.05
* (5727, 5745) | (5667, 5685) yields 1.05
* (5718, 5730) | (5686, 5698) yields 1.02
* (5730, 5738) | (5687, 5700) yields 1.05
